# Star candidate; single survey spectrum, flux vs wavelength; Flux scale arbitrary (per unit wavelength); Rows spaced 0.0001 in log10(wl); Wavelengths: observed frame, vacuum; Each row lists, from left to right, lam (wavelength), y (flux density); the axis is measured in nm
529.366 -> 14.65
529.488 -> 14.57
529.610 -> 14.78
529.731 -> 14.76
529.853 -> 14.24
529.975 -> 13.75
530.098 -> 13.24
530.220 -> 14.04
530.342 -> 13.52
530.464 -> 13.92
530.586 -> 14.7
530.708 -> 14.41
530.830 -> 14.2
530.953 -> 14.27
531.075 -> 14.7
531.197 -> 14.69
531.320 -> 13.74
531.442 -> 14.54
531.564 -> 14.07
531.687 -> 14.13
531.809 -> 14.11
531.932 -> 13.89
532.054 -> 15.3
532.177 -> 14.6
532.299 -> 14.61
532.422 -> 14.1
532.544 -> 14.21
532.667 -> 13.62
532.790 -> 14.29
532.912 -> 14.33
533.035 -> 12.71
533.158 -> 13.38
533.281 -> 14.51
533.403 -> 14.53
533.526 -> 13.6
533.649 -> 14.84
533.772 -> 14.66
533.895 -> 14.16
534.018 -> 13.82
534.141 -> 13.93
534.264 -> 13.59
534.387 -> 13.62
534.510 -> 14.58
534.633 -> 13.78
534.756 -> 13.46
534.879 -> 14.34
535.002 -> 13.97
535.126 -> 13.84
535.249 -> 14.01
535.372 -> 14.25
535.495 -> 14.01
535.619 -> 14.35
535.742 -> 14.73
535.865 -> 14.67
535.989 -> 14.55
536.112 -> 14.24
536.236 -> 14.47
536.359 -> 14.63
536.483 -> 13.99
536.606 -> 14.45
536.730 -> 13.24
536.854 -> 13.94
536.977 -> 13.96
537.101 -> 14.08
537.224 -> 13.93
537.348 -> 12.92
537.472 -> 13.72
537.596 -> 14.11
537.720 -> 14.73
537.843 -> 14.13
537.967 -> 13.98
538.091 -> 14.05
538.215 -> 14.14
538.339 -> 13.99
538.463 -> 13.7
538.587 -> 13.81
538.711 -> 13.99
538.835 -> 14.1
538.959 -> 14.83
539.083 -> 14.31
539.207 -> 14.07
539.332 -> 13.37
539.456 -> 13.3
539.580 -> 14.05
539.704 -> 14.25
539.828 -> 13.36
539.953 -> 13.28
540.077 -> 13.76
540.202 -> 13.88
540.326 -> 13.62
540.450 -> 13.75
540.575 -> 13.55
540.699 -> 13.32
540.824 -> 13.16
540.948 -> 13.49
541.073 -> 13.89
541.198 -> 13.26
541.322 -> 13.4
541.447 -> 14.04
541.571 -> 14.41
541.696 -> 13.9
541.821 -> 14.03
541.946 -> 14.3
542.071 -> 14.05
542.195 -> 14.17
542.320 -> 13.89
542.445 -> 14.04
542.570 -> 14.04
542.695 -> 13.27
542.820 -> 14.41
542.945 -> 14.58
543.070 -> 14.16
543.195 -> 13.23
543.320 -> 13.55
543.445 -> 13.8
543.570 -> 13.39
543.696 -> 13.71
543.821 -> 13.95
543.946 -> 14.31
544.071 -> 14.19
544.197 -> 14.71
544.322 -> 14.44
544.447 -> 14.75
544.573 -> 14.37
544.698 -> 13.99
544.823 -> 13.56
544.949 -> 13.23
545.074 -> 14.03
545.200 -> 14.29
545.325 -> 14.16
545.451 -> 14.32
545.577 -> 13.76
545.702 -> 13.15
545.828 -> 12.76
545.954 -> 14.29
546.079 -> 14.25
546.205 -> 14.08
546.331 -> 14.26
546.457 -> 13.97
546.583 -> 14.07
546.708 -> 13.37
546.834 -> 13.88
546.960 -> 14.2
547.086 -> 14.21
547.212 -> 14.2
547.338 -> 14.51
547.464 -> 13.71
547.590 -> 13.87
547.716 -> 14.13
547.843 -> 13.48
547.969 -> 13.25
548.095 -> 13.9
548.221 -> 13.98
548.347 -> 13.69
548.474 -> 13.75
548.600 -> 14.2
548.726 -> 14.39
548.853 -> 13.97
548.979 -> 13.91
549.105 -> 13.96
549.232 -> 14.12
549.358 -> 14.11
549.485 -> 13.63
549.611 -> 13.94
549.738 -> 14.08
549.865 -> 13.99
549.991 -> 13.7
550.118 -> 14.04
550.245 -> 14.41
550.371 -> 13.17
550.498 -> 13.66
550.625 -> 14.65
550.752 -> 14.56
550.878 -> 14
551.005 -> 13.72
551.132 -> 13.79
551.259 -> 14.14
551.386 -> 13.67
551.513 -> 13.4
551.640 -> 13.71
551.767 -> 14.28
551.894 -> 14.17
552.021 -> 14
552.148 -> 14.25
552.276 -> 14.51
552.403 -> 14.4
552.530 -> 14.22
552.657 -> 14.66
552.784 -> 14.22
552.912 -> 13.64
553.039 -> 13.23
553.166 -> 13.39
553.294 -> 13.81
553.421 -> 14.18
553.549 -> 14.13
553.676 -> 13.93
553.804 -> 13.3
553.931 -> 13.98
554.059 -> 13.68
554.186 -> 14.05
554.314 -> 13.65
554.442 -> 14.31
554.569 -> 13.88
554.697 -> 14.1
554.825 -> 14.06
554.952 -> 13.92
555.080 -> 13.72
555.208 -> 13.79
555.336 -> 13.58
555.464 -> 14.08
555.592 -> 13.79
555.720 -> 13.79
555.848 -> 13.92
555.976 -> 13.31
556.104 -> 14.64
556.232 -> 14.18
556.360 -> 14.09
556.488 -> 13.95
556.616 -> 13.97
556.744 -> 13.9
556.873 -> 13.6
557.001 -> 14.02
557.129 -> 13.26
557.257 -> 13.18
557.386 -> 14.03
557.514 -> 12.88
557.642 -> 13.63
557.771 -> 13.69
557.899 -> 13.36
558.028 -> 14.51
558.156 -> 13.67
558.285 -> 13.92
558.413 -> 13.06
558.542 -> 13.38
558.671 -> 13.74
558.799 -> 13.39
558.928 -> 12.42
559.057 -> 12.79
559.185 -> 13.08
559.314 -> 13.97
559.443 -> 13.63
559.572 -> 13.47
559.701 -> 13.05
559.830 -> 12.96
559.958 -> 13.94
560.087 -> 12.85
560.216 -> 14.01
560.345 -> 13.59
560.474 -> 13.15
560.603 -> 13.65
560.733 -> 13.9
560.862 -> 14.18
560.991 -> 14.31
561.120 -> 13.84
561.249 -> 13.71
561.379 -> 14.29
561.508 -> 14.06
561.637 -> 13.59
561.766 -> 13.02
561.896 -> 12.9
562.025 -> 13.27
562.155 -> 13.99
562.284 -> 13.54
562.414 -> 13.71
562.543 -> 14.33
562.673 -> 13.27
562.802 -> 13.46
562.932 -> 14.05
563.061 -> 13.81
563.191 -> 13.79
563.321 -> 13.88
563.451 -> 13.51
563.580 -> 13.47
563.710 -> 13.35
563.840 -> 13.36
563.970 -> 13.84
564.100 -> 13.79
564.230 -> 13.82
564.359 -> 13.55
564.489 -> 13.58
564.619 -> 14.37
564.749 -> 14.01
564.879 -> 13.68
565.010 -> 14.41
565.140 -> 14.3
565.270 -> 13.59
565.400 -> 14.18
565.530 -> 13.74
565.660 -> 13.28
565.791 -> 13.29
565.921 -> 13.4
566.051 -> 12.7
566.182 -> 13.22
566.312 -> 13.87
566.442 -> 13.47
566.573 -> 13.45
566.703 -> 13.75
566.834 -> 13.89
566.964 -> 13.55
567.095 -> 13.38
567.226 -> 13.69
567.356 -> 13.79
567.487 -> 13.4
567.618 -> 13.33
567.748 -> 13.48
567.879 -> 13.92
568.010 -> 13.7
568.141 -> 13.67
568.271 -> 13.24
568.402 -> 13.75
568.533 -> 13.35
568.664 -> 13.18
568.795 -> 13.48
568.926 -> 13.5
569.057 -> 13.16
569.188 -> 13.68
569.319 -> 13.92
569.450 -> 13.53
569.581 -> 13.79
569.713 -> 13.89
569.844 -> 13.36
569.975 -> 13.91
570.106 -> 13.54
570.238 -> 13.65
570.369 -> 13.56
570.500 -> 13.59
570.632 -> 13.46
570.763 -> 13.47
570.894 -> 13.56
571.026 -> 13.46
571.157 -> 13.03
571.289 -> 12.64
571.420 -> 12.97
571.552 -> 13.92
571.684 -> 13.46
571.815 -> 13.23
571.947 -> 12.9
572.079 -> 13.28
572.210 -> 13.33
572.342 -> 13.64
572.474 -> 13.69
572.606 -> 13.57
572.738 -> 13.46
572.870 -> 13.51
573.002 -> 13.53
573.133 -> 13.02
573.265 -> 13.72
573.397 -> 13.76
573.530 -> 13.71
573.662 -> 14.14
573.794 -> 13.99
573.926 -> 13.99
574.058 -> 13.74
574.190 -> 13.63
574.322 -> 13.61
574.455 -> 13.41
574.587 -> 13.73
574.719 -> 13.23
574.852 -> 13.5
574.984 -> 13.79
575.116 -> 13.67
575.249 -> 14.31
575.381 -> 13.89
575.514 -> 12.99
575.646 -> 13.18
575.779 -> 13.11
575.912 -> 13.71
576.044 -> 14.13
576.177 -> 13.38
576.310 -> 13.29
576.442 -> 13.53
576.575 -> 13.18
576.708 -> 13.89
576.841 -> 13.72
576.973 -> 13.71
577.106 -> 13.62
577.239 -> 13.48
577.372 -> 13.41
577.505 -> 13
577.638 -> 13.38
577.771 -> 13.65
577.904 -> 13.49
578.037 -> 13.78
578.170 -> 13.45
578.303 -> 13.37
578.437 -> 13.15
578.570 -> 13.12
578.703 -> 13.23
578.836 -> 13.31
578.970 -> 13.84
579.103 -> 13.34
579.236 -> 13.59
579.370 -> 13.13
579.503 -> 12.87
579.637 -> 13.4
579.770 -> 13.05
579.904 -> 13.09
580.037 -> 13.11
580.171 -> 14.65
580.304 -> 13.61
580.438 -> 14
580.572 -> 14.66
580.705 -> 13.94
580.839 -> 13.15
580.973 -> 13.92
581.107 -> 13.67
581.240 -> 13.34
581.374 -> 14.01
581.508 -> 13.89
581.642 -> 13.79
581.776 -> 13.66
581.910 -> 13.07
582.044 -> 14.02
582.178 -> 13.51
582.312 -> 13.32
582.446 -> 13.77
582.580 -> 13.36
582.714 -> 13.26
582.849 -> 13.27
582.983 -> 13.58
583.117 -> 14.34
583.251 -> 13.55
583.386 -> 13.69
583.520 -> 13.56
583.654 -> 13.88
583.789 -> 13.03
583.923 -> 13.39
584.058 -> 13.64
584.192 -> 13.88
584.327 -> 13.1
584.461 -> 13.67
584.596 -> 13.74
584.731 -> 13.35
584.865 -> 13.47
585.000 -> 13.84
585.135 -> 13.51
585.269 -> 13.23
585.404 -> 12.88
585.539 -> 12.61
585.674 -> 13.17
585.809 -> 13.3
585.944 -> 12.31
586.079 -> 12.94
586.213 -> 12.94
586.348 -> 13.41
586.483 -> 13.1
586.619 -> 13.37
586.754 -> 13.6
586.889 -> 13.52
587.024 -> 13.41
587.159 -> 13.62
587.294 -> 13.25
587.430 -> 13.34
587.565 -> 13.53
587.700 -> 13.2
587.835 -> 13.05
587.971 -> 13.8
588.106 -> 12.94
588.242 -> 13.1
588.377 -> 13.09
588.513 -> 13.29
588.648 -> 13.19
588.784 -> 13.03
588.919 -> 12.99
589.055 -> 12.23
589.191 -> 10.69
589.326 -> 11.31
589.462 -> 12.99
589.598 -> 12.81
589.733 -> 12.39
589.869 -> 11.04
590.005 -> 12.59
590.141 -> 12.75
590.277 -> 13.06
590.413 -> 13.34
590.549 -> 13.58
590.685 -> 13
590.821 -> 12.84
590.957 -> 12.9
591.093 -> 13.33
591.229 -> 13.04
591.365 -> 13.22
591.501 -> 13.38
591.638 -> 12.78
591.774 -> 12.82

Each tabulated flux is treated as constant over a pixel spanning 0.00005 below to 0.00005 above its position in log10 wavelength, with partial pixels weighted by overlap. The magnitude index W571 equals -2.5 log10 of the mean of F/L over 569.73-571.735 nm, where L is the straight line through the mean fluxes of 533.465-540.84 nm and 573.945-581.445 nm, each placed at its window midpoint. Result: 0.01 mag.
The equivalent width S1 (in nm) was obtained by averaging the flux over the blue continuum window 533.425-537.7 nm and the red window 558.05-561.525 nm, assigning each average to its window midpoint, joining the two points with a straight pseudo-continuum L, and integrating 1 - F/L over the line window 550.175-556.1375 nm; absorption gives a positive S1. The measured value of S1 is -0.10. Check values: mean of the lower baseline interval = 14.1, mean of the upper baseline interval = 13.6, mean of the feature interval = 13.9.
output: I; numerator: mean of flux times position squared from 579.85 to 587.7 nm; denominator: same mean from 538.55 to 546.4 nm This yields 1.12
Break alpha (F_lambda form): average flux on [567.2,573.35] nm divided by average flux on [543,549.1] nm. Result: 0.97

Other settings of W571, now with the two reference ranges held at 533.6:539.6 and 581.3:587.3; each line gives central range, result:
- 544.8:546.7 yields 0.006 mag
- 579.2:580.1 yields 0.028 mag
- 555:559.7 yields 0.012 mag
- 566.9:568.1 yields 0.007 mag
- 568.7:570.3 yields 0.002 mag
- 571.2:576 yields 0.004 mag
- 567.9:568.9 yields 0.012 mag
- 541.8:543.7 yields 0.006 mag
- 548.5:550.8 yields -0.010 mag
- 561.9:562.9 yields 0.009 mag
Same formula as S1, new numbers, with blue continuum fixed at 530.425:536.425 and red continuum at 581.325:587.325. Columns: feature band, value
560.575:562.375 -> 0.01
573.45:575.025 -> -0.01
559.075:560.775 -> 0.04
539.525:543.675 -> 0.08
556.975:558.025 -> 0.02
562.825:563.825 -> 0.01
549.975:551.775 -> 0.00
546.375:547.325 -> 0.00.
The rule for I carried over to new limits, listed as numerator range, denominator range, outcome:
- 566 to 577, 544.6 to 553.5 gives 1.05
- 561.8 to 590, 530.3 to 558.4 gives 1.08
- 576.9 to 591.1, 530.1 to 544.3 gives 1.12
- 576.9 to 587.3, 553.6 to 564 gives 1.07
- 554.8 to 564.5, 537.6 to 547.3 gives 1.04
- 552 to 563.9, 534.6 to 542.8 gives 1.06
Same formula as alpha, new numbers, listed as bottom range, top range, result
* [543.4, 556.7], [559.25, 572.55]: 0.97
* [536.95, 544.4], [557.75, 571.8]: 0.98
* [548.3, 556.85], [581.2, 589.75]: 0.95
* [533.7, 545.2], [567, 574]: 0.97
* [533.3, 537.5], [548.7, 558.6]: 0.99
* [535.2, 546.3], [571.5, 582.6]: 0.97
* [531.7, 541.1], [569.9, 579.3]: 0.96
